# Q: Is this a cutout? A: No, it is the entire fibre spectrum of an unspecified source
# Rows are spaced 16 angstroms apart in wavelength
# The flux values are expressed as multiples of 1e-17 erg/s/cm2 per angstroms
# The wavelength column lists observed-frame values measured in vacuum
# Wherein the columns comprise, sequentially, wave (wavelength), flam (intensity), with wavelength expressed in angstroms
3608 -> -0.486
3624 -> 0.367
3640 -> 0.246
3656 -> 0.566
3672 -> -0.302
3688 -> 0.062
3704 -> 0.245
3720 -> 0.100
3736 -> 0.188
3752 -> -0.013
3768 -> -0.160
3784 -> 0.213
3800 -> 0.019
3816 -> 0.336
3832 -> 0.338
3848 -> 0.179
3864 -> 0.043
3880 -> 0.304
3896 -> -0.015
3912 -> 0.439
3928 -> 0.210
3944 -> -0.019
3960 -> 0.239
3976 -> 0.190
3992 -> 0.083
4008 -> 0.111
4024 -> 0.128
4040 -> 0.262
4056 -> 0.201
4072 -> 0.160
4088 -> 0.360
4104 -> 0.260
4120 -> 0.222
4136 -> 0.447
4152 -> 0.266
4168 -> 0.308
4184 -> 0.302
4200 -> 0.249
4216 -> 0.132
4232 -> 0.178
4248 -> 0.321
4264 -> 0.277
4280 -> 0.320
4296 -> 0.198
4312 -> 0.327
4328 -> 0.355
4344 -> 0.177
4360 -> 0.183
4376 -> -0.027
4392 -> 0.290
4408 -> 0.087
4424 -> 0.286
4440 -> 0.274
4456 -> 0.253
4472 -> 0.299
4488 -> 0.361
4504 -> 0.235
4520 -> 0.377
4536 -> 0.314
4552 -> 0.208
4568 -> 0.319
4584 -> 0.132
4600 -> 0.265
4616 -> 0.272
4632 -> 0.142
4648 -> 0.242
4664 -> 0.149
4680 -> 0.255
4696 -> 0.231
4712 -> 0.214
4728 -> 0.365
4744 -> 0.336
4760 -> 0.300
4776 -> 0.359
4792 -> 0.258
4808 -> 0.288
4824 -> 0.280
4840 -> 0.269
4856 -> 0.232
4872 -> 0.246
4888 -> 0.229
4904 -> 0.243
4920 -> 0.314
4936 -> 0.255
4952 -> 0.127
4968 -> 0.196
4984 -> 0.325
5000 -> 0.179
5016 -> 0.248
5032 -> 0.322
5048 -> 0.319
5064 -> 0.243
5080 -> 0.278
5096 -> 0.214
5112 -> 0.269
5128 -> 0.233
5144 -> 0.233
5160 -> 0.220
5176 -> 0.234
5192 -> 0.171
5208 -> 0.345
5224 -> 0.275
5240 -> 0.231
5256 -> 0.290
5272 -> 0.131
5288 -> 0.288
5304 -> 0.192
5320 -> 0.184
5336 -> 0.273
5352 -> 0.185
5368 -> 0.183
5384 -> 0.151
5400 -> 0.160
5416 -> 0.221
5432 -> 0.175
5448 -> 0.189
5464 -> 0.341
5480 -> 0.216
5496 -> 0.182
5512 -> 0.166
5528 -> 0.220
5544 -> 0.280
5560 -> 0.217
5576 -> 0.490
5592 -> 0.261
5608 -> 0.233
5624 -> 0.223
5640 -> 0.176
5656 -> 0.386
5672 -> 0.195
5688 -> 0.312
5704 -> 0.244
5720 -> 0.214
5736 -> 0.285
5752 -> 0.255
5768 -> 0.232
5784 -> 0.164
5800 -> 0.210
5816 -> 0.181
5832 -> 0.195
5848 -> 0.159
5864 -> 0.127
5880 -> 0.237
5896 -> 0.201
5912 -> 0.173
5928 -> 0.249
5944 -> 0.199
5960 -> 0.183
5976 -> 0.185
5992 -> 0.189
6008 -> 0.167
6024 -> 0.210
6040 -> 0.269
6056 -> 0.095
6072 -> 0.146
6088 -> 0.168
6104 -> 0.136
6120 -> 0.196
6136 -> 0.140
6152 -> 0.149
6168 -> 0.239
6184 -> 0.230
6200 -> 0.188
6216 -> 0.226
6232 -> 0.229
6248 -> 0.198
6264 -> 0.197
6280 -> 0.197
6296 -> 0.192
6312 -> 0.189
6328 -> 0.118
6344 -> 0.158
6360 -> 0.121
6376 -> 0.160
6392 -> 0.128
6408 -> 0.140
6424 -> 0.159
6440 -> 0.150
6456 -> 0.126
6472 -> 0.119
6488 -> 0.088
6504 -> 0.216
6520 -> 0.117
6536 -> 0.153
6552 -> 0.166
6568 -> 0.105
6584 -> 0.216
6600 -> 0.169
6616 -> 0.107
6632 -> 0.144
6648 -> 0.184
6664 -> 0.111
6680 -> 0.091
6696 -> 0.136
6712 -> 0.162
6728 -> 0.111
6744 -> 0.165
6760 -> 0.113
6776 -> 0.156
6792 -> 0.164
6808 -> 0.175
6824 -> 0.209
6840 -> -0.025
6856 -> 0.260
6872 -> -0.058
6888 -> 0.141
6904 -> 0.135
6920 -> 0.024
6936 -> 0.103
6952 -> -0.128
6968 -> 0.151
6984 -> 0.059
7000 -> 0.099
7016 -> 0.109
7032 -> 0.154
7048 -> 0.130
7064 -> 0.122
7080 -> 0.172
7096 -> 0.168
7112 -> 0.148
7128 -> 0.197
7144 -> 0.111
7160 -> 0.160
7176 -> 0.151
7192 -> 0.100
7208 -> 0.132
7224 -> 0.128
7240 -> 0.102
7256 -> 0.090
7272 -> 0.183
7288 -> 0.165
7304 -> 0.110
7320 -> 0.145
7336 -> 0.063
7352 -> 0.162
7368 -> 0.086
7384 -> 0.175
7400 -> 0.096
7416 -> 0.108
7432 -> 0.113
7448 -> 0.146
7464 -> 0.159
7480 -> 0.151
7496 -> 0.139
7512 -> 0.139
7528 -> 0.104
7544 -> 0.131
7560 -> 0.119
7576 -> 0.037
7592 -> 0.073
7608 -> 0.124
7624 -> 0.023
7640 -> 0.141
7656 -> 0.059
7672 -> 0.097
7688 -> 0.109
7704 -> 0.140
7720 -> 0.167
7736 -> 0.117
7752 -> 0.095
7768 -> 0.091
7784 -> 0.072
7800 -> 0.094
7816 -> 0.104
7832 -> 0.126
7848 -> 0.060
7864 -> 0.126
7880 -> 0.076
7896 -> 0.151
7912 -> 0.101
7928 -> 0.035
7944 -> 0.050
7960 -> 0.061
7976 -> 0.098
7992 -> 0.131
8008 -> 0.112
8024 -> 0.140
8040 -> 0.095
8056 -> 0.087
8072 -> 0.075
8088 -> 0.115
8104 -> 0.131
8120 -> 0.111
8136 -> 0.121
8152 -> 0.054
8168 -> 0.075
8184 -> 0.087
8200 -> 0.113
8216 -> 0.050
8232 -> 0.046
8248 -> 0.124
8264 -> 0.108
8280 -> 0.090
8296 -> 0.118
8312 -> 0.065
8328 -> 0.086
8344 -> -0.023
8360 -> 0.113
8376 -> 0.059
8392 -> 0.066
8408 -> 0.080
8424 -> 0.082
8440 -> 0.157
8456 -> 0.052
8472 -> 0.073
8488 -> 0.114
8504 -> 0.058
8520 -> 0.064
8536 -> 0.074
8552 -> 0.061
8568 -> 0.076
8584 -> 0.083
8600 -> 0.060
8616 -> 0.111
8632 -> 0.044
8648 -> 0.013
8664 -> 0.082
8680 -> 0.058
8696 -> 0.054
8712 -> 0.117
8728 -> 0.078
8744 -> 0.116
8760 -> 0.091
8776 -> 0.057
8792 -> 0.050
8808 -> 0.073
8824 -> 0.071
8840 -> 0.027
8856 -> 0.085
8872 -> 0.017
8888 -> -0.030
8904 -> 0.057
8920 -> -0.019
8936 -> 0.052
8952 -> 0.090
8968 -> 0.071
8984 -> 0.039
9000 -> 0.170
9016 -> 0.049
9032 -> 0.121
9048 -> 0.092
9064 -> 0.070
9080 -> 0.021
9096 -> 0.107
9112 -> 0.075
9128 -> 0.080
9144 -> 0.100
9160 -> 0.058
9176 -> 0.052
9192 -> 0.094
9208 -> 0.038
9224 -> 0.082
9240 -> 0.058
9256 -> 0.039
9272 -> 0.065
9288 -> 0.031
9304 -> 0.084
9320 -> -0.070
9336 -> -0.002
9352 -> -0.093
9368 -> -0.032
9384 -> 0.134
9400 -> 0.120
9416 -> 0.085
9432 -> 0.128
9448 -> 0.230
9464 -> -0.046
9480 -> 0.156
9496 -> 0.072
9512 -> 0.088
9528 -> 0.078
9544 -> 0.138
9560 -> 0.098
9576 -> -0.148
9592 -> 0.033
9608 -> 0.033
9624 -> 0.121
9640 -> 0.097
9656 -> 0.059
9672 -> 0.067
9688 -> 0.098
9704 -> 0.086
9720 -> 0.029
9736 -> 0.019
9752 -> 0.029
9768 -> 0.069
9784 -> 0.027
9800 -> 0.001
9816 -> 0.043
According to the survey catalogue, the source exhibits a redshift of 0.06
